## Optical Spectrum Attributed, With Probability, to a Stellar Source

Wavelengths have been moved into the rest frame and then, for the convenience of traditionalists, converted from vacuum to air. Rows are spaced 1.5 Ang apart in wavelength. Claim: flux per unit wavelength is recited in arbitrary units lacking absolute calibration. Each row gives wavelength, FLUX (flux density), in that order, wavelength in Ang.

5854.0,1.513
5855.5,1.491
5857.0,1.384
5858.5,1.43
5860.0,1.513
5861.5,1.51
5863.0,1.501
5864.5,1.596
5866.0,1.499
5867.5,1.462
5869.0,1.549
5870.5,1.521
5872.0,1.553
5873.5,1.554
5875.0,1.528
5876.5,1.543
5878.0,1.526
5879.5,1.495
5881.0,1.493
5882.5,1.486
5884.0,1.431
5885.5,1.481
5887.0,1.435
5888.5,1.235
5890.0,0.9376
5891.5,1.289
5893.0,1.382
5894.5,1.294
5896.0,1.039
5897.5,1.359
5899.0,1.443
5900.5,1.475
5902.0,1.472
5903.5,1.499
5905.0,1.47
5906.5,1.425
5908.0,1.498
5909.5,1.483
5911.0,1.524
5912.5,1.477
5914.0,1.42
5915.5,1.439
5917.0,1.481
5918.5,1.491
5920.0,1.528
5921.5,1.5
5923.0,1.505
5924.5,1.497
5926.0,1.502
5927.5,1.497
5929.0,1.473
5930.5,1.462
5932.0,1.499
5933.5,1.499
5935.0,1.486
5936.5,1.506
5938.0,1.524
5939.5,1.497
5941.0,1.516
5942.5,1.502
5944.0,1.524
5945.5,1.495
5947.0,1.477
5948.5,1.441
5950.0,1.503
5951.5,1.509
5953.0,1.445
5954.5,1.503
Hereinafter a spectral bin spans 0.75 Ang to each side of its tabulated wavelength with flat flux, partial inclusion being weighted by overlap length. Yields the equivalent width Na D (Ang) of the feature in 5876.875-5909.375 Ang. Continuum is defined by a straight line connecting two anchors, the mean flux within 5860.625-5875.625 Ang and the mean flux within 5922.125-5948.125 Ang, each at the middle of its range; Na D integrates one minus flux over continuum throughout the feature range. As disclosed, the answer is 2.6 Ang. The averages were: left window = 1.53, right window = 1.5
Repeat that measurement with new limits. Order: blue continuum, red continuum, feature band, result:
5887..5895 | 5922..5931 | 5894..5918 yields -1.4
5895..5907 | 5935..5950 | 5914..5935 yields -0.5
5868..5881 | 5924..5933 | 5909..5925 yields 0.1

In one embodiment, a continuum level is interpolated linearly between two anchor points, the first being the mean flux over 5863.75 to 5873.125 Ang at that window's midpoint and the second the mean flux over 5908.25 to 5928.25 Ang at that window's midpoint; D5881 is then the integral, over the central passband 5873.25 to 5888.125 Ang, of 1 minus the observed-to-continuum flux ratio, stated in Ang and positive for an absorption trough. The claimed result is 0.3 Ang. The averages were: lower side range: 1.53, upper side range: 1.49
